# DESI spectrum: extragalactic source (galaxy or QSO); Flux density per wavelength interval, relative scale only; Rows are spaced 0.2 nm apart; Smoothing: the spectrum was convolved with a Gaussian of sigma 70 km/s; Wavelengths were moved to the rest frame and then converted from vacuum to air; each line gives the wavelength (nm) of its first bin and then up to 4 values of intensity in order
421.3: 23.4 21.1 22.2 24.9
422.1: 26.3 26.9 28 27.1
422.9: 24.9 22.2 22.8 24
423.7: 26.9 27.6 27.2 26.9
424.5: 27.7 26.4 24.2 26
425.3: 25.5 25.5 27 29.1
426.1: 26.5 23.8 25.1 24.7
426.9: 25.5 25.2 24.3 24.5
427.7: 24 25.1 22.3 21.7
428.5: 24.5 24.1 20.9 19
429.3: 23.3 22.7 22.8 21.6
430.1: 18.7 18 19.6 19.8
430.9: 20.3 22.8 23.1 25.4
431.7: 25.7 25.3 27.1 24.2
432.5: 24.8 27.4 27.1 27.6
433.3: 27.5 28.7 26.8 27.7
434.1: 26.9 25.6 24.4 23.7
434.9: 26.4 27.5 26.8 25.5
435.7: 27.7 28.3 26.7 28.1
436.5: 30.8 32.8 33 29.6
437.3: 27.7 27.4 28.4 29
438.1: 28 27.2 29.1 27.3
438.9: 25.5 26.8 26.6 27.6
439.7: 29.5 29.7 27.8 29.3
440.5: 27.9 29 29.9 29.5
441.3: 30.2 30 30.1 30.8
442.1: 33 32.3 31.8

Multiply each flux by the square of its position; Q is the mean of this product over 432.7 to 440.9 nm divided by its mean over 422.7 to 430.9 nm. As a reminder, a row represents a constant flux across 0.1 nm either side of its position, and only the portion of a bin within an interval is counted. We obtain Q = 1.21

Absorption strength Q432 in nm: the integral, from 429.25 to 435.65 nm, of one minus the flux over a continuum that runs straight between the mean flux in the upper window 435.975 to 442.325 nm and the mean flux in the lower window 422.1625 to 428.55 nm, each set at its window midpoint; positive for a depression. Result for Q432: 0.646 nm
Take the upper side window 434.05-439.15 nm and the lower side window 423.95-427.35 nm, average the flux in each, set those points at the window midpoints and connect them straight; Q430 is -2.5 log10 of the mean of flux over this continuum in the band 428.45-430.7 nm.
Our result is 0.24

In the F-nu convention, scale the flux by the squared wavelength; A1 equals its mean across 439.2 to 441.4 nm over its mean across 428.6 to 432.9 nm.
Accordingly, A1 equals 1.32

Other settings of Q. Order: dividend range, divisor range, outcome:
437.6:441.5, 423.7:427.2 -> 1.16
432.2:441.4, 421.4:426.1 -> 1.15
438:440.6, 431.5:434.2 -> 1.08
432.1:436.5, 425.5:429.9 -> 1.15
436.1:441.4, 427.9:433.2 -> 1.29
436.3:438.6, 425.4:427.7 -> 1.21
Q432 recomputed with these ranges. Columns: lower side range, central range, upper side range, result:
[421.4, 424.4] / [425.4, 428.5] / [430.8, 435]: 0.058 nm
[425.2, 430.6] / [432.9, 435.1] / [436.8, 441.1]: -0.033 nm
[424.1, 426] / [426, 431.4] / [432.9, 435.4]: 0.779 nm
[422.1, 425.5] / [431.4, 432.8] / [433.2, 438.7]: 0.078 nm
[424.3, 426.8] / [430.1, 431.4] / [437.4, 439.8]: 0.303 nm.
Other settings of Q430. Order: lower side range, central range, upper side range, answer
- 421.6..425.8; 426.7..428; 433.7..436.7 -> 0.06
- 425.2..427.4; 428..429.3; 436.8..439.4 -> 0.18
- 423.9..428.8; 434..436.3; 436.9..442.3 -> 0.05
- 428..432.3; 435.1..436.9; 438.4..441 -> -0.10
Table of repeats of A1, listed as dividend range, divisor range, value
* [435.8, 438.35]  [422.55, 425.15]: 1.20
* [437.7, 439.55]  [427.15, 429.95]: 1.25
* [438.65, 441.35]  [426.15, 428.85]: 1.24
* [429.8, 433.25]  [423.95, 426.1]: 0.91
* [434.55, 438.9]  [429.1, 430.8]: 1.40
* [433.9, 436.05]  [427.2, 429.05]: 1.16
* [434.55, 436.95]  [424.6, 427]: 1.14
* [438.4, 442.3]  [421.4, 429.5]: 1.25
